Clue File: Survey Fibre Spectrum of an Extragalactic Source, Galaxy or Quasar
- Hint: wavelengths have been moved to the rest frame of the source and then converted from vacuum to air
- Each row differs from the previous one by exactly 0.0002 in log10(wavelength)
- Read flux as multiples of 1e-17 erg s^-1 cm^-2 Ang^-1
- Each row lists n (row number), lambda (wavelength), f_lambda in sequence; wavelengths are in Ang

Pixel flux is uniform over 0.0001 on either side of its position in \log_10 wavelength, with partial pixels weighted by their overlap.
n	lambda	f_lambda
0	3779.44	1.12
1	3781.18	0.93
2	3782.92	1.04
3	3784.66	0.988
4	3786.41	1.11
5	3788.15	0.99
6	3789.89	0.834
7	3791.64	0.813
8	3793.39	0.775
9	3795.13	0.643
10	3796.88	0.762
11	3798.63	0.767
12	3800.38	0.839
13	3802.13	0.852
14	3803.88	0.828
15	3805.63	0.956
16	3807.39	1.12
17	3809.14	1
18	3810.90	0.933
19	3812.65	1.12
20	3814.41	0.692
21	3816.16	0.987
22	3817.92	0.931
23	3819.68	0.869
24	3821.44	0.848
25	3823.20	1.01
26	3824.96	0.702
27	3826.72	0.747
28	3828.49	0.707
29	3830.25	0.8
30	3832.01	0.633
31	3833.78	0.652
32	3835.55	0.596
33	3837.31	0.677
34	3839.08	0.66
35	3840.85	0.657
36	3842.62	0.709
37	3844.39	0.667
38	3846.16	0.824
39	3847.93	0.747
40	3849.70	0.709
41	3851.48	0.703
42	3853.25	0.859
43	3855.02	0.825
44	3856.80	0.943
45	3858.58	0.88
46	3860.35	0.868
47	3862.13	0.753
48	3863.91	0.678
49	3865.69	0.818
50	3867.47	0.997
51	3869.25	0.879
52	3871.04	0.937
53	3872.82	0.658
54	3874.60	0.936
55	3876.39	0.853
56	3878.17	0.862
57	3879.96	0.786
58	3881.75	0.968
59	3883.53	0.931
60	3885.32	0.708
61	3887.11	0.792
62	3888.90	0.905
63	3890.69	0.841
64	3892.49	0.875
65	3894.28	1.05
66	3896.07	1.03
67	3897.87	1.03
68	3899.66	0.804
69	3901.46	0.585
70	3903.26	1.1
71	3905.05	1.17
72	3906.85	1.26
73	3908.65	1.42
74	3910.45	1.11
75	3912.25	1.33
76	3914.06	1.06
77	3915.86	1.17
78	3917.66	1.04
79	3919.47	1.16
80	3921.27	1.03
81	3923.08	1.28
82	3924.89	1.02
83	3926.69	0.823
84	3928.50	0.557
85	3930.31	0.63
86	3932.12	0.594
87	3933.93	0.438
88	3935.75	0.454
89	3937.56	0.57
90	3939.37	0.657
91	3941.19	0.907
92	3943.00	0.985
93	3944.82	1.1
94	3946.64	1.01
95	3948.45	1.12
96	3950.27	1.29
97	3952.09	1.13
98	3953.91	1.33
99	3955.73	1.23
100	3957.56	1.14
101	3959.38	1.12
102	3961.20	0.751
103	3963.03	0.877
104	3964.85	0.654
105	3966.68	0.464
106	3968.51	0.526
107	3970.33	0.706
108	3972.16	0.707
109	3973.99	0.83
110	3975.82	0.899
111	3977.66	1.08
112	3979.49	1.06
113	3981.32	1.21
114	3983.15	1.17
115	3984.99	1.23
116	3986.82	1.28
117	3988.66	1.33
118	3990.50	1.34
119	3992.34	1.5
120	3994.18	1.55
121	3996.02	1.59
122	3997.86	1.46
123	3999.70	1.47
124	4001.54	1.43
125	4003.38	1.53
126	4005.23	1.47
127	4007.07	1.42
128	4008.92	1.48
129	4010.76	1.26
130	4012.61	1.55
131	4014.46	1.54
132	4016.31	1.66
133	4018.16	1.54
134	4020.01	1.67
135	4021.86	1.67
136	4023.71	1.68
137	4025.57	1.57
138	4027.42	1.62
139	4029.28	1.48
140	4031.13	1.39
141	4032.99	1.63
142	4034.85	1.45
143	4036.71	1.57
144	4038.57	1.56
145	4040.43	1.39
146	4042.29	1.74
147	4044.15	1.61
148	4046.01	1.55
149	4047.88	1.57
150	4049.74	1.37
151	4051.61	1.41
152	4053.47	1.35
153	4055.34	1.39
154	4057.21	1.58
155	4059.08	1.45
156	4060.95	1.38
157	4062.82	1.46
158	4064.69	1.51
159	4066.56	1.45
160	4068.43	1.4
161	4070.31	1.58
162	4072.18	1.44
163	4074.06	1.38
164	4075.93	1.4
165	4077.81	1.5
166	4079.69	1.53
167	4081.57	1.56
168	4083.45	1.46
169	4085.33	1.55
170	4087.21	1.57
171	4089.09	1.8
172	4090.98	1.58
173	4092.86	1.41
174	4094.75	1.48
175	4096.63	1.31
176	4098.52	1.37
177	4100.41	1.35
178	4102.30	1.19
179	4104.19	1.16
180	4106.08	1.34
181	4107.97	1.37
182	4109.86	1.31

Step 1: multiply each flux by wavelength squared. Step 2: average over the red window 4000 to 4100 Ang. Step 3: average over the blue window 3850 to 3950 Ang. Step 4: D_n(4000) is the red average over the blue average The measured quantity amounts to 1.8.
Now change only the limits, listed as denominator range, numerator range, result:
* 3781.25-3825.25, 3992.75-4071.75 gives 1.89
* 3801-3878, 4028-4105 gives 2.02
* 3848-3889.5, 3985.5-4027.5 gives 1.93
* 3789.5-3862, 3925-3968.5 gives 1.13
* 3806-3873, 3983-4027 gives 1.99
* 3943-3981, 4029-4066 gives 1.63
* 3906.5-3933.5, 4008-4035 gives 1.60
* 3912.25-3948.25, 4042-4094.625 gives 1.81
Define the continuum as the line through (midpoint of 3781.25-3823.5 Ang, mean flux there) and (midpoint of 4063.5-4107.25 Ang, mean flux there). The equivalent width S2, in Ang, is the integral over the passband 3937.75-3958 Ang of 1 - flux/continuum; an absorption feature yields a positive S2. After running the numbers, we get 2.1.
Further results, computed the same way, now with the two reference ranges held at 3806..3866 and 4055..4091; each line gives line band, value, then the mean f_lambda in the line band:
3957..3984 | 7.3 Ang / 0.876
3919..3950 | 6.9 Ang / 0.848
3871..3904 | 2.8 Ang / 0.874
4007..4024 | -2.8 Ang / 1.55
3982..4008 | -2.9 Ang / 1.41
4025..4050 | -2.6 Ang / 1.54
